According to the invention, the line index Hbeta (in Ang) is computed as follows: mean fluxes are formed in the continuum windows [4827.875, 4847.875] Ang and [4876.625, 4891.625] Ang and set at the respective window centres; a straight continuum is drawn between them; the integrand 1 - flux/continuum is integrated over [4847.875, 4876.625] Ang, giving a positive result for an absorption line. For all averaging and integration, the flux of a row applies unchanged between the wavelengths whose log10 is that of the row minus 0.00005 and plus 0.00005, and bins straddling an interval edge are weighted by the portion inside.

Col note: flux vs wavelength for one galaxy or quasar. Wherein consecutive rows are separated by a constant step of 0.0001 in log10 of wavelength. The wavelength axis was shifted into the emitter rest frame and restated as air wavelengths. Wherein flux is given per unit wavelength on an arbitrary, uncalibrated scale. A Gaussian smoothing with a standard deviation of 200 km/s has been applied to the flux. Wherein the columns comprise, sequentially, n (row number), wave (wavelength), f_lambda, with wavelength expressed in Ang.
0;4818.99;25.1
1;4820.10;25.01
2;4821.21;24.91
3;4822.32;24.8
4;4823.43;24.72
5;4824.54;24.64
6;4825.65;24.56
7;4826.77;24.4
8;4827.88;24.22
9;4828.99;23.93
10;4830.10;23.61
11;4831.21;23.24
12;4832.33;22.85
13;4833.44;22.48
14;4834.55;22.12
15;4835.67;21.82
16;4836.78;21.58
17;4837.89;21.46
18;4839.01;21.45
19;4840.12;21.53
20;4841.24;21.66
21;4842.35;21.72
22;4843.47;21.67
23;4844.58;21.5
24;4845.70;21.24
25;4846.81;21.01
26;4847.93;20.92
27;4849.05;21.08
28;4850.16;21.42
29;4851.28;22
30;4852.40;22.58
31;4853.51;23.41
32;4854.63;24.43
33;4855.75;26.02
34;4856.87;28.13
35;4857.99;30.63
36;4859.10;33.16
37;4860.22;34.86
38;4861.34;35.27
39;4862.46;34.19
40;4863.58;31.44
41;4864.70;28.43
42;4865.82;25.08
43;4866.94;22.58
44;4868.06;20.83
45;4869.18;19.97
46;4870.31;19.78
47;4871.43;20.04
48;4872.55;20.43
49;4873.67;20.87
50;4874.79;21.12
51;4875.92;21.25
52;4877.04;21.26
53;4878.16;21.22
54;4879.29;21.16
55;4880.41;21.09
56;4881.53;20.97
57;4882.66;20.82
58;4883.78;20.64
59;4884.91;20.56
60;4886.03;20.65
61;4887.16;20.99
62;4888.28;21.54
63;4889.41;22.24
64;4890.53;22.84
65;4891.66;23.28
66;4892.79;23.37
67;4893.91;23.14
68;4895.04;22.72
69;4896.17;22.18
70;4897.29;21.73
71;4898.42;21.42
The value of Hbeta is -4.5 Ang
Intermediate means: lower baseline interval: 22.1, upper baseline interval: 21.3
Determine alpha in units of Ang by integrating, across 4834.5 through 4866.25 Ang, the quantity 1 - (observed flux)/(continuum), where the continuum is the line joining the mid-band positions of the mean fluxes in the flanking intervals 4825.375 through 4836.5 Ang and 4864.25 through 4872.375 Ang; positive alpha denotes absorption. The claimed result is -3.2 Ang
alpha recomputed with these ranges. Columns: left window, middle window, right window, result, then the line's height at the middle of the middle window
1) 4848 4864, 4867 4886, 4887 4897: 3.0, 24.7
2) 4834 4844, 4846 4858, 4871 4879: -1.1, 21.4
